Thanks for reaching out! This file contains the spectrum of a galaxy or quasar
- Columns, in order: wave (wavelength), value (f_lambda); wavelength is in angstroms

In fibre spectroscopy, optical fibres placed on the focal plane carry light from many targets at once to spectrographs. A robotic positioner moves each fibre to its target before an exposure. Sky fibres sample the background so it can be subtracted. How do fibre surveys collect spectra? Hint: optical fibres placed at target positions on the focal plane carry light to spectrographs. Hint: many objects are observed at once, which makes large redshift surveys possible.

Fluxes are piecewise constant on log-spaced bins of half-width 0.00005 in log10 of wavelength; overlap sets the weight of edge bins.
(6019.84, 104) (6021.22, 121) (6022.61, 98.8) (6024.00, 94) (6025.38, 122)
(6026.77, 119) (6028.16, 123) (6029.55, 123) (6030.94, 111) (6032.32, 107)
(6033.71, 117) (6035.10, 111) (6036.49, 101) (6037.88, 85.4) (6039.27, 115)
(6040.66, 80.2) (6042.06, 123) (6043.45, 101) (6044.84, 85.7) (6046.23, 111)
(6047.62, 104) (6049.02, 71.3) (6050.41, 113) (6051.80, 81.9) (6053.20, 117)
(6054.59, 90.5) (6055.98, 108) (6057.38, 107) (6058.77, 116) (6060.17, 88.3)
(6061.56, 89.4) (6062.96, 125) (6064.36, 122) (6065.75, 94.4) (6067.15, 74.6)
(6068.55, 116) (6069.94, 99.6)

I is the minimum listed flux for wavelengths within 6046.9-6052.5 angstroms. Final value 71.3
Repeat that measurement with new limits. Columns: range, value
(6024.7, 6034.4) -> 107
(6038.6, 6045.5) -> 80.2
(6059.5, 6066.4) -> 88.3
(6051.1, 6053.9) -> 81.9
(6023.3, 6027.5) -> 94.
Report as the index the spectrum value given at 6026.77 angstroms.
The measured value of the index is 119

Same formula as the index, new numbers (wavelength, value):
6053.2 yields 117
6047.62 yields 104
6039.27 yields 115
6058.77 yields 116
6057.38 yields 107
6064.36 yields 122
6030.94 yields 111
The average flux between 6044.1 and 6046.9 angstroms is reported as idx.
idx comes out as 98.4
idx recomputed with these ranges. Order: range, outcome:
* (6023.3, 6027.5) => 112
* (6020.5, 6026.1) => 109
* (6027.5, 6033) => 116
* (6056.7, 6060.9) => 104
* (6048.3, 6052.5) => 88.7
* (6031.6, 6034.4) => 112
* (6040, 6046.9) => 100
